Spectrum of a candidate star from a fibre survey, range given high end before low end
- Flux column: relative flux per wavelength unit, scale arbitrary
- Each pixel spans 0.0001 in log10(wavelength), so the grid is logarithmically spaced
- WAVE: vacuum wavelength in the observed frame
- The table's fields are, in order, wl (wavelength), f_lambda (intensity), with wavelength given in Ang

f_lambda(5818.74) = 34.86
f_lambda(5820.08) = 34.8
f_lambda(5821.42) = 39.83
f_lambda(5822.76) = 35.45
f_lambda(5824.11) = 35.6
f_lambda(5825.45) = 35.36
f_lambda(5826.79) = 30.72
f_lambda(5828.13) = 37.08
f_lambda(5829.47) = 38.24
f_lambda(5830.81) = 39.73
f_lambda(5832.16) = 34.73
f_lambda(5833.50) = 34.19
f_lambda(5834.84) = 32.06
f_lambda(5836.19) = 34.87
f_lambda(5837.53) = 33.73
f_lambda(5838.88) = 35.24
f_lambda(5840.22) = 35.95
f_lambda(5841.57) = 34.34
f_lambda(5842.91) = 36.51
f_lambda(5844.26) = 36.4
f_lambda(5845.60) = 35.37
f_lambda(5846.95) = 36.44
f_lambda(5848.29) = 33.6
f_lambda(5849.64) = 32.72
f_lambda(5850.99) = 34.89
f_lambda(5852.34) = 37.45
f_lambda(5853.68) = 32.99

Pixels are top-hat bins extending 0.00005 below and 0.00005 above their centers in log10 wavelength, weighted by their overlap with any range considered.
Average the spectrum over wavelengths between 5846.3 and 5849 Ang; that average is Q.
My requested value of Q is 35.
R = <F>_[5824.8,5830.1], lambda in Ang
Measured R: 35.4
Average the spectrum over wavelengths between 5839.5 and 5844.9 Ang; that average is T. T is 35.8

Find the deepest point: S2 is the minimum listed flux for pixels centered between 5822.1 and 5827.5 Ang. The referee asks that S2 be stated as 30.72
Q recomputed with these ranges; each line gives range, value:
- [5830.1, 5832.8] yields 37.2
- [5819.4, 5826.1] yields 36.2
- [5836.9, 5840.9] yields 34.9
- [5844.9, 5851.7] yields 34.6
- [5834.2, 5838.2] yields 33.5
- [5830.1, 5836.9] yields 35.1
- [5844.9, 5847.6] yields 35.9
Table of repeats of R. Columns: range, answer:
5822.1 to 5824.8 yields 35.4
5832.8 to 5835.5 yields 33.2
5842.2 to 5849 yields 35.7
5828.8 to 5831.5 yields 38.9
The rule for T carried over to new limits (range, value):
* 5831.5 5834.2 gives 34.5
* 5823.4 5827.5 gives 33.9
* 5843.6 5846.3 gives 35.9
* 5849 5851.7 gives 33.8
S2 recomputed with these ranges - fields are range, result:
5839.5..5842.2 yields 34.34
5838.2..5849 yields 33.6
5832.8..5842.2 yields 32.06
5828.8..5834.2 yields 34.19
